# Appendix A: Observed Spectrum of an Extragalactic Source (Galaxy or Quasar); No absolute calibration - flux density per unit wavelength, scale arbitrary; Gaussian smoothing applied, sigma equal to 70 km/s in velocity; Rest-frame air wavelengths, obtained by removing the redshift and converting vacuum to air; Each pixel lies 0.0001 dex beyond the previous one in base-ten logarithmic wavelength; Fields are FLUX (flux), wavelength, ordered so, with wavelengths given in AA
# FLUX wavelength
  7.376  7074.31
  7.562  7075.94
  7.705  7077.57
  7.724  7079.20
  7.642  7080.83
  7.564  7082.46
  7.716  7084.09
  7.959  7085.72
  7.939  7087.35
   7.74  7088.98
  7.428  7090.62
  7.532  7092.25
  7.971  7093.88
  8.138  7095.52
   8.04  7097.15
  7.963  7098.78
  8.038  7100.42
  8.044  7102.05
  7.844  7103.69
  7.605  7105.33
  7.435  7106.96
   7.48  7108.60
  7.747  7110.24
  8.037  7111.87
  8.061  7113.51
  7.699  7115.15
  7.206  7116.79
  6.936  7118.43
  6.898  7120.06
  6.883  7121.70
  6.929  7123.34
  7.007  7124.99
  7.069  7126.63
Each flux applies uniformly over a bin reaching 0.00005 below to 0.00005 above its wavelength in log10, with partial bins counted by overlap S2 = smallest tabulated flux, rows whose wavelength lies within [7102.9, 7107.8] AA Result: 7.435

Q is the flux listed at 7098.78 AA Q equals 7.963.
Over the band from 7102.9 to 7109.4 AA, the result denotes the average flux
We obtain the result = 7.59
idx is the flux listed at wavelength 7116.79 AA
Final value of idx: 7.206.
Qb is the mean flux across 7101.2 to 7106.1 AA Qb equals 7.83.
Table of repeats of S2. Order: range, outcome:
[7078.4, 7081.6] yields 7.642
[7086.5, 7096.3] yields 7.428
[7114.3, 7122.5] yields 6.883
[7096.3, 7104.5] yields 7.844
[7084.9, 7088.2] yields 7.939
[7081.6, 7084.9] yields 7.564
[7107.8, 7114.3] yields 7.48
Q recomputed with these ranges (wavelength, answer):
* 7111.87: 8.037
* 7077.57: 7.705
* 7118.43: 6.936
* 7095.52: 8.138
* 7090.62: 7.428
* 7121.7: 6.883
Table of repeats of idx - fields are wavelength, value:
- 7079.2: 7.724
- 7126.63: 7.069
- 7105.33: 7.605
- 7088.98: 7.74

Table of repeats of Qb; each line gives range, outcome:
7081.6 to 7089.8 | 7.79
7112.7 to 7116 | 7.87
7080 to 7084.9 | 7.64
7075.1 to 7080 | 7.66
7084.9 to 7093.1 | 7.72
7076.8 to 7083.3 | 7.66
